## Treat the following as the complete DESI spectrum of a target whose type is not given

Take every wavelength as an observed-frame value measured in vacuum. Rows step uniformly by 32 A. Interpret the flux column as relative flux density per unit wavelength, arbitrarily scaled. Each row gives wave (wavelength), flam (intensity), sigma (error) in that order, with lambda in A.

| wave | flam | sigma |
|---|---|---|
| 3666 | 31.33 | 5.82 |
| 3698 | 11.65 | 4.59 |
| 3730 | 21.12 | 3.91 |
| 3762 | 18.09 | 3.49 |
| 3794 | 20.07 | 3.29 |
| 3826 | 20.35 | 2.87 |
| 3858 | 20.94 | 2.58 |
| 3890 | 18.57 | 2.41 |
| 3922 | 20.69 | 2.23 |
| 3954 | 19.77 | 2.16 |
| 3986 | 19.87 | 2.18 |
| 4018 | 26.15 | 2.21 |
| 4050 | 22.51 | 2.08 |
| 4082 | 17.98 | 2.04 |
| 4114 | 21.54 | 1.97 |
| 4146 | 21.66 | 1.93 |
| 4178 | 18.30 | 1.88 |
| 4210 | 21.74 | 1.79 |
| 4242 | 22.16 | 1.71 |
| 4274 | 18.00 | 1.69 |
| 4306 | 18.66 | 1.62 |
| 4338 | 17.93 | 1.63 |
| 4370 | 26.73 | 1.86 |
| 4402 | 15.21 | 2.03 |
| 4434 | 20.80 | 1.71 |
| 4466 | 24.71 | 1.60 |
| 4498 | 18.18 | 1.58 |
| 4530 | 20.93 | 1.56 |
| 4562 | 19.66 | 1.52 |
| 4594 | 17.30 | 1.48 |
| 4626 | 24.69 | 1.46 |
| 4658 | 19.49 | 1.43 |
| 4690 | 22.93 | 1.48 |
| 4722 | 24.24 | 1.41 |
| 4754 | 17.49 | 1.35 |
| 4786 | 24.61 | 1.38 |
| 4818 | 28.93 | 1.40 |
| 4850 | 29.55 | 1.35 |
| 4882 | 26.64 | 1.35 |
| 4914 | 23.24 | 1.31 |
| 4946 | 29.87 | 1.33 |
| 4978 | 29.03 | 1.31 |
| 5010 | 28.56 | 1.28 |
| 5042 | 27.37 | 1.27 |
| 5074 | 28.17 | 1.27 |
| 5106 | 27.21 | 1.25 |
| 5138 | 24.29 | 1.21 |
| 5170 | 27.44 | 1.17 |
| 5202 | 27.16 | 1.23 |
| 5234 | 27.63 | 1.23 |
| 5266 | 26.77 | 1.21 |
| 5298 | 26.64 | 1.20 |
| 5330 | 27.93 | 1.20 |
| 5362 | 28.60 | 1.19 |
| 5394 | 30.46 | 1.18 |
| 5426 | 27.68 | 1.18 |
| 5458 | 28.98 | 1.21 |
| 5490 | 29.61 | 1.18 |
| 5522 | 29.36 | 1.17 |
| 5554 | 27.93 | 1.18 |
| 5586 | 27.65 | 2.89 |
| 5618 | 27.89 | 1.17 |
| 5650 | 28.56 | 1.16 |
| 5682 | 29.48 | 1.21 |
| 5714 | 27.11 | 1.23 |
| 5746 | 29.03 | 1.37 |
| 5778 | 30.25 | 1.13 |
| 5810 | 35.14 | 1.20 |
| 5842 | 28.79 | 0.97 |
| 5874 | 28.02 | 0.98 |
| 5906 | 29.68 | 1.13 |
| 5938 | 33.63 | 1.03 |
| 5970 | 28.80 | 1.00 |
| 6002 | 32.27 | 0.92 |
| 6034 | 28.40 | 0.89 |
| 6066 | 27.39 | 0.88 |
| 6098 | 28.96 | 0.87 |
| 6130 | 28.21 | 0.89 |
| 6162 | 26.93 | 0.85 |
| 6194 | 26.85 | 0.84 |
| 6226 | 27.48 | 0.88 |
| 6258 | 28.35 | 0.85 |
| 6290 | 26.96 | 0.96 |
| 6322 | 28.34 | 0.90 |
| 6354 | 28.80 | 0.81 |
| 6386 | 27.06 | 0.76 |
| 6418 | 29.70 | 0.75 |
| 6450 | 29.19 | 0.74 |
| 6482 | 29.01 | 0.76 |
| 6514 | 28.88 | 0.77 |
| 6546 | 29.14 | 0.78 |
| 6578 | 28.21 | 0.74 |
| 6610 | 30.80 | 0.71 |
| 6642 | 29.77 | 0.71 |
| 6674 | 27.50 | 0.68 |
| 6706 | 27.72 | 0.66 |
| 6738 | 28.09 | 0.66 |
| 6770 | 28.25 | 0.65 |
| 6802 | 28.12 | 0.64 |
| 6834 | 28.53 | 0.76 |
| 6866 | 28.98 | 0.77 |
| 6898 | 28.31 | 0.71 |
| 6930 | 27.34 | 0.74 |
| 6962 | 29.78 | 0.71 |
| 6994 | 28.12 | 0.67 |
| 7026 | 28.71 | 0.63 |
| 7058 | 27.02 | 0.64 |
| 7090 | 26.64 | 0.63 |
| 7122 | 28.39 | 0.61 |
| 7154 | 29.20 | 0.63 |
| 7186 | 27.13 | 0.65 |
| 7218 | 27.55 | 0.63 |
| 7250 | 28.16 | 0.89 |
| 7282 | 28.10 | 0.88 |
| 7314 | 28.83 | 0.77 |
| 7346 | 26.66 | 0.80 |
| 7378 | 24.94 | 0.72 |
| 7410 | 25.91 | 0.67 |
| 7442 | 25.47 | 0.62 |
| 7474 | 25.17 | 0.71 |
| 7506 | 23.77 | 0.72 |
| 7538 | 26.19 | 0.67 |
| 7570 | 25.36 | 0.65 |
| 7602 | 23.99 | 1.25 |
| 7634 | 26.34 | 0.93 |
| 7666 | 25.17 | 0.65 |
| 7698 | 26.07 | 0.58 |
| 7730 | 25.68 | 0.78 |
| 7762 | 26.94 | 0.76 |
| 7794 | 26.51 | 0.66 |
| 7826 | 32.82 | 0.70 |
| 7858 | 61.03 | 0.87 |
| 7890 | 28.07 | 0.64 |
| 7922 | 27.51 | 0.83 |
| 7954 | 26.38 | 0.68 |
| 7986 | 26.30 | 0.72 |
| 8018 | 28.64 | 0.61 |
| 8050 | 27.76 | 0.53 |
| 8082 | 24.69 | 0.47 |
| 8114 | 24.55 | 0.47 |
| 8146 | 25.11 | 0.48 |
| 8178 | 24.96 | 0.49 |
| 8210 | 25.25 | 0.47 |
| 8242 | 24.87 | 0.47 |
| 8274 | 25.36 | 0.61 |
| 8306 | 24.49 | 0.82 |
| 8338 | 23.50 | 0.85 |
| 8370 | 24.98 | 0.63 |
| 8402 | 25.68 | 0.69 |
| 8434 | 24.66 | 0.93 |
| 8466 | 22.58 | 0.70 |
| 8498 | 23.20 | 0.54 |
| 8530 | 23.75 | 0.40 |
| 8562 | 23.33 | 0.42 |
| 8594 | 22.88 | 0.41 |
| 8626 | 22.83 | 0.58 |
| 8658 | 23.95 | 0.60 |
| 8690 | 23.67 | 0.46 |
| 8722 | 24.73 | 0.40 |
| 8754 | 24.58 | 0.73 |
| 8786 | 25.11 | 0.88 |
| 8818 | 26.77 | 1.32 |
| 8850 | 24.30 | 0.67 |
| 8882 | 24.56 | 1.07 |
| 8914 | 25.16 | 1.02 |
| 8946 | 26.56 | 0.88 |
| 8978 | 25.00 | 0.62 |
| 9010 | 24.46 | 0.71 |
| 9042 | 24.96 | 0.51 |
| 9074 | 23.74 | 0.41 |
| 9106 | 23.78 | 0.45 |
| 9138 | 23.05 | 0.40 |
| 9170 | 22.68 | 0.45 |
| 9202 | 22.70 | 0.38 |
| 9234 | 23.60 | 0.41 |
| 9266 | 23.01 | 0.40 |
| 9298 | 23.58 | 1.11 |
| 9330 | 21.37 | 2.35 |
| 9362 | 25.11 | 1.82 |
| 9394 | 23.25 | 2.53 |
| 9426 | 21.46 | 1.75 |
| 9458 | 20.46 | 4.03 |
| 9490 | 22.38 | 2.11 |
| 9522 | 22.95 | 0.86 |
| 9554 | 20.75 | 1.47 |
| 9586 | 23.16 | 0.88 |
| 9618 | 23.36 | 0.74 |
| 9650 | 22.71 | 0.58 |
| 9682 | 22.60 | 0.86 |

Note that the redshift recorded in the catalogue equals 0.196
